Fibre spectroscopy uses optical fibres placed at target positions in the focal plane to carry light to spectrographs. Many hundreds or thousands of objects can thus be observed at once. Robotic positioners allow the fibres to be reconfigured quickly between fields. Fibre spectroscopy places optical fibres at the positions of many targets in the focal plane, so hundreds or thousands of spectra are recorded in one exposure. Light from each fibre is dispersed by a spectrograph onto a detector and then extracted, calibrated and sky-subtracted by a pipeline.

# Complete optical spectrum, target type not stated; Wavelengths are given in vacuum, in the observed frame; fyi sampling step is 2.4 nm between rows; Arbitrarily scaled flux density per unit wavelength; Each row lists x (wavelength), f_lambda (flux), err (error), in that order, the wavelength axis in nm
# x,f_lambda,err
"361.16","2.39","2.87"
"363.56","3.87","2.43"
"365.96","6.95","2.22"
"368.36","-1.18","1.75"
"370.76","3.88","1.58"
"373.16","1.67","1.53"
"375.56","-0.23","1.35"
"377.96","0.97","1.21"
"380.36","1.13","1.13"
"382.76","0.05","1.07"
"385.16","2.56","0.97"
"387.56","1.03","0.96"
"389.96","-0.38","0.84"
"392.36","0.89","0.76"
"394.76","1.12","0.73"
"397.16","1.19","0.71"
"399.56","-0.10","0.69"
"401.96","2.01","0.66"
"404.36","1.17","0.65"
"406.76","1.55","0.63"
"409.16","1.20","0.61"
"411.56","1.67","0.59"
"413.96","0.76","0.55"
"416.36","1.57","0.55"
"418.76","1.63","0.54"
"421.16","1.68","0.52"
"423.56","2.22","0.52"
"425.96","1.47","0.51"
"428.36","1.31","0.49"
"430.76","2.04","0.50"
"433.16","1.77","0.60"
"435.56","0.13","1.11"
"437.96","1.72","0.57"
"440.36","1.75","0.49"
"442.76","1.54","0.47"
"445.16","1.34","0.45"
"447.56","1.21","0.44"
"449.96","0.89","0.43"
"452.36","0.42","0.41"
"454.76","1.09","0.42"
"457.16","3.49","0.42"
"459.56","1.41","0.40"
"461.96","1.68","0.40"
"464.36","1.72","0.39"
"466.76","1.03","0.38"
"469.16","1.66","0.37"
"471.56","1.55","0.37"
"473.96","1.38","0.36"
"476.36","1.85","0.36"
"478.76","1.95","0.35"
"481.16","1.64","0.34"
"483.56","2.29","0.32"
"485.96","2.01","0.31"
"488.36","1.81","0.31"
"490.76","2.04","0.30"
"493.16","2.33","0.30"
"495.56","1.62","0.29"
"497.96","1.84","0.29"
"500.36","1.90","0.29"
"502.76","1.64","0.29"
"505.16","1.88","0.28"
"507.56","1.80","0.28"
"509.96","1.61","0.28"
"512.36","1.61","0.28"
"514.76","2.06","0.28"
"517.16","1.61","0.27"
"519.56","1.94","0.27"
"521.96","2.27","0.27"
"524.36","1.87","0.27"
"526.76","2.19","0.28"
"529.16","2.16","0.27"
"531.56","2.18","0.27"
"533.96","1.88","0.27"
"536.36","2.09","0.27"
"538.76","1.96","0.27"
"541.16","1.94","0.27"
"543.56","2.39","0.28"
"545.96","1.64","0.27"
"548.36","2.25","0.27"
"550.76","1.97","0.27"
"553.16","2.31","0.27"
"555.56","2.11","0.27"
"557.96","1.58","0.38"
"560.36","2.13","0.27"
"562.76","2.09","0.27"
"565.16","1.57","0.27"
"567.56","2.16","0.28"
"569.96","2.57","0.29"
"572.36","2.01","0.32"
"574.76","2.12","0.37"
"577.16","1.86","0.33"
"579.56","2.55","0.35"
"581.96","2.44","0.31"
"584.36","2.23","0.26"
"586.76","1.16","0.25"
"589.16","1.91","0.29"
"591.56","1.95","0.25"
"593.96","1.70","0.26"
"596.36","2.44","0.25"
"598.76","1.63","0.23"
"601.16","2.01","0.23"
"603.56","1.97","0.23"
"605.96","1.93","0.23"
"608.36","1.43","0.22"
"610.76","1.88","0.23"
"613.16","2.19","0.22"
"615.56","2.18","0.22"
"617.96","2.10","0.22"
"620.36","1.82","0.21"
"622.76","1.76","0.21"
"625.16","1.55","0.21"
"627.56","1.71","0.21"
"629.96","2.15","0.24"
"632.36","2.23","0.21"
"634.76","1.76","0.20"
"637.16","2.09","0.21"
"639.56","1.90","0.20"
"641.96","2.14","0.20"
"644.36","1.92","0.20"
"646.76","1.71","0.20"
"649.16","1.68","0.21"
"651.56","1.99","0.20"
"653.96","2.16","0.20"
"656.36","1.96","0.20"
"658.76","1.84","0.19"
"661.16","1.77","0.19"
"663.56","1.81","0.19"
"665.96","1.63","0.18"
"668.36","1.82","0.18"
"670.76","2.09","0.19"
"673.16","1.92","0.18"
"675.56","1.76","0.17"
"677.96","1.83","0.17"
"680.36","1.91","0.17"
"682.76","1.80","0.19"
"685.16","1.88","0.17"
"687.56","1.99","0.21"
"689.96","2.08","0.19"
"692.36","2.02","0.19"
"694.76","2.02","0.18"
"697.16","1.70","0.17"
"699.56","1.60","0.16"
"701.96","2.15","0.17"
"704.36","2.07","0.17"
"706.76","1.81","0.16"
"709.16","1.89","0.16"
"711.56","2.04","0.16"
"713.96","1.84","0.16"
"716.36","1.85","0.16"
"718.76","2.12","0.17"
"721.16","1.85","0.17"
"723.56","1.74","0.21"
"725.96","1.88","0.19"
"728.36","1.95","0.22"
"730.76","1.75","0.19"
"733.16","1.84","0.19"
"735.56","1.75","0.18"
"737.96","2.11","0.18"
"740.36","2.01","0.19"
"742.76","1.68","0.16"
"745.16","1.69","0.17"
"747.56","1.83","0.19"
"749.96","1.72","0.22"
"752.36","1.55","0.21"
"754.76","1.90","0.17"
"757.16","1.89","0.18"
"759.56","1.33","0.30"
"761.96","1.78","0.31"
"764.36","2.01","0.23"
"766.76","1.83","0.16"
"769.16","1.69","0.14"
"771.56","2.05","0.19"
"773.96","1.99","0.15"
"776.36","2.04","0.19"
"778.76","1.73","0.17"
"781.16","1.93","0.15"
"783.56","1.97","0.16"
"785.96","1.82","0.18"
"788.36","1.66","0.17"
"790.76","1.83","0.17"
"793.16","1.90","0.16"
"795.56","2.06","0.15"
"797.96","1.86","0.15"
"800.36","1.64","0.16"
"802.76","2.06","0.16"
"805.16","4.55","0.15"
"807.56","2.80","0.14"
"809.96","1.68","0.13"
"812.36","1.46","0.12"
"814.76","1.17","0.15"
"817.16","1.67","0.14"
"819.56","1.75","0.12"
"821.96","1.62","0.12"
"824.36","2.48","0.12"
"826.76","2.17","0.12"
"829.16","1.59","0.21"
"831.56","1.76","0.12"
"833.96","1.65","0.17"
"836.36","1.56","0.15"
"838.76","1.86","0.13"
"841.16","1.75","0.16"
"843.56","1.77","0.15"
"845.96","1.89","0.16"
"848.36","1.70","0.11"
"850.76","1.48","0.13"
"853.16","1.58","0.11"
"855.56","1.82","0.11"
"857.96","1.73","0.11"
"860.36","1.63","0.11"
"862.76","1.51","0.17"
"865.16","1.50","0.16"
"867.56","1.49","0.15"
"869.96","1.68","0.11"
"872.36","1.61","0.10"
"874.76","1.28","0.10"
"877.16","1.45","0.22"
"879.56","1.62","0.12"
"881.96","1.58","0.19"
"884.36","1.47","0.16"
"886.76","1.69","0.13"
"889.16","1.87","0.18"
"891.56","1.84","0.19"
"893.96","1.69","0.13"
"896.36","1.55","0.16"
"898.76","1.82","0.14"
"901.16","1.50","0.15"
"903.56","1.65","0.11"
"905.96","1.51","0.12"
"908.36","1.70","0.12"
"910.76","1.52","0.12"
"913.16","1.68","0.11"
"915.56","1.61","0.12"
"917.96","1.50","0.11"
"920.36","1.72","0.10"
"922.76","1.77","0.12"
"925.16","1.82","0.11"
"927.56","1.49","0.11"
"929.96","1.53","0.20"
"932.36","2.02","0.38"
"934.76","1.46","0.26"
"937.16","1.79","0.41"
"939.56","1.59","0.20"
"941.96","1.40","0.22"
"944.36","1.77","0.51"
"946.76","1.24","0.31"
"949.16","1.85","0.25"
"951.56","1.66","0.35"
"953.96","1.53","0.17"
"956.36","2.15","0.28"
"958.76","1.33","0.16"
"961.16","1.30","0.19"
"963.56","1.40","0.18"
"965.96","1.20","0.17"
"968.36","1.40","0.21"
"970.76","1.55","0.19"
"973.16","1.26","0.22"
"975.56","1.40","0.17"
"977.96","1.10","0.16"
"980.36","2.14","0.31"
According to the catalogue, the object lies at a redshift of 0.23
